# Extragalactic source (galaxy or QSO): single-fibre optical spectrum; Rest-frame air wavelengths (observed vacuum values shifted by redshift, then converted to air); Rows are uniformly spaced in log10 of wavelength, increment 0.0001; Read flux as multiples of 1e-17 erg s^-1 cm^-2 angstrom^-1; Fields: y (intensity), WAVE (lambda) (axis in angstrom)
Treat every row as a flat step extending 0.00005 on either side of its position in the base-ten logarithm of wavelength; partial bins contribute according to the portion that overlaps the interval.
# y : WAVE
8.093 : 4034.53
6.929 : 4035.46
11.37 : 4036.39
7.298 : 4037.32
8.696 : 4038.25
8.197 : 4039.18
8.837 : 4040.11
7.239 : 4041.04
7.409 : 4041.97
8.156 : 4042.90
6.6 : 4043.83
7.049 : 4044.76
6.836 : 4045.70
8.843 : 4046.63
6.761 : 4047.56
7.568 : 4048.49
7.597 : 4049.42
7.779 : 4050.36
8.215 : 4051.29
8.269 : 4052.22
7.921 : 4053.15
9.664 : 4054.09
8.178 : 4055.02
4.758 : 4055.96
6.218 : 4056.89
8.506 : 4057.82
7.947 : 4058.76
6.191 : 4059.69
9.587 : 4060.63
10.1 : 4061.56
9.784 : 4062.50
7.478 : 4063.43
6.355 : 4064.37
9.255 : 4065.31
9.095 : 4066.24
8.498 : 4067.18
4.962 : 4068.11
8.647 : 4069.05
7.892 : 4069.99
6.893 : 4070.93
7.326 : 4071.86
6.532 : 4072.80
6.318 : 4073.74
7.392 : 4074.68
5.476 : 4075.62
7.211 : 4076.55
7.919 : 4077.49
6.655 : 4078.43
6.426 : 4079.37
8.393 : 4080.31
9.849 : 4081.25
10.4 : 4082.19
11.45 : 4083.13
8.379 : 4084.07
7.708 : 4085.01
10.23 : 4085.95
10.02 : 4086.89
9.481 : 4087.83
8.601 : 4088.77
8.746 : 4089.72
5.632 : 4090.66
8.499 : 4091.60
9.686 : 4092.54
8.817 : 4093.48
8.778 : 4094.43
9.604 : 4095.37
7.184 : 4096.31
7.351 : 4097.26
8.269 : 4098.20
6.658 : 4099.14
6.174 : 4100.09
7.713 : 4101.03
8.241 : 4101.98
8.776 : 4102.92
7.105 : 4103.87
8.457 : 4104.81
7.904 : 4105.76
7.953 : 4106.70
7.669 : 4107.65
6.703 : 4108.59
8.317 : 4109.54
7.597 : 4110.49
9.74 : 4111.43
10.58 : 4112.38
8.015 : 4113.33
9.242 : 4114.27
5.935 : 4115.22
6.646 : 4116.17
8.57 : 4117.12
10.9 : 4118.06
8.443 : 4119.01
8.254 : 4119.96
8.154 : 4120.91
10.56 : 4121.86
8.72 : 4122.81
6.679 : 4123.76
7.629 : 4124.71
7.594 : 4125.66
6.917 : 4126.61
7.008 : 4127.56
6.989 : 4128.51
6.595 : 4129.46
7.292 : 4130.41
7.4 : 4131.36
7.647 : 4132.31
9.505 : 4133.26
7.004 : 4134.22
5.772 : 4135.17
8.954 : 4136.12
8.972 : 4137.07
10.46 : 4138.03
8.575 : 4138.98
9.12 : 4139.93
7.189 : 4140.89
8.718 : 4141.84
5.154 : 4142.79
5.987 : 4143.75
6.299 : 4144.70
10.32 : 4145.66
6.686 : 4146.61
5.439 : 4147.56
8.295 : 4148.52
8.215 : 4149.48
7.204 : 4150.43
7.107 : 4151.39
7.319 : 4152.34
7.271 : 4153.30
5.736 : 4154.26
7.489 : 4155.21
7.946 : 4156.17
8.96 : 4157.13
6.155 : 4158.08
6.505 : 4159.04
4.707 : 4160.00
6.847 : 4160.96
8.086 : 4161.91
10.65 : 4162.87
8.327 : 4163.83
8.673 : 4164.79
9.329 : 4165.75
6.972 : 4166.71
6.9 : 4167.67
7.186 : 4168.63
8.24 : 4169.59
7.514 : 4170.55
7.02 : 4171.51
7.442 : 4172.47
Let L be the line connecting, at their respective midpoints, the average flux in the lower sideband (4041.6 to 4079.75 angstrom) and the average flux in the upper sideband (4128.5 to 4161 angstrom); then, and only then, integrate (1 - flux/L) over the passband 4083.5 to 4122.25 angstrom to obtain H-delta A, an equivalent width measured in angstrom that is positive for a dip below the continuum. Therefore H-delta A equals -4.3 angstrom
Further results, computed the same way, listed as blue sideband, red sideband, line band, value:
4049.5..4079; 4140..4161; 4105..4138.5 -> -3.6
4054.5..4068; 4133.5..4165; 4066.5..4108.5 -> -0.9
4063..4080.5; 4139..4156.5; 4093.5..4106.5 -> -1.1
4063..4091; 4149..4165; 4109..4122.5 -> -1.6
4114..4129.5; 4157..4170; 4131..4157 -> 0.5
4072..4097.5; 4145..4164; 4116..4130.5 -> -0.3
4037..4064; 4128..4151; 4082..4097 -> -2.2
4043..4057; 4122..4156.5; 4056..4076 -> -0.1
